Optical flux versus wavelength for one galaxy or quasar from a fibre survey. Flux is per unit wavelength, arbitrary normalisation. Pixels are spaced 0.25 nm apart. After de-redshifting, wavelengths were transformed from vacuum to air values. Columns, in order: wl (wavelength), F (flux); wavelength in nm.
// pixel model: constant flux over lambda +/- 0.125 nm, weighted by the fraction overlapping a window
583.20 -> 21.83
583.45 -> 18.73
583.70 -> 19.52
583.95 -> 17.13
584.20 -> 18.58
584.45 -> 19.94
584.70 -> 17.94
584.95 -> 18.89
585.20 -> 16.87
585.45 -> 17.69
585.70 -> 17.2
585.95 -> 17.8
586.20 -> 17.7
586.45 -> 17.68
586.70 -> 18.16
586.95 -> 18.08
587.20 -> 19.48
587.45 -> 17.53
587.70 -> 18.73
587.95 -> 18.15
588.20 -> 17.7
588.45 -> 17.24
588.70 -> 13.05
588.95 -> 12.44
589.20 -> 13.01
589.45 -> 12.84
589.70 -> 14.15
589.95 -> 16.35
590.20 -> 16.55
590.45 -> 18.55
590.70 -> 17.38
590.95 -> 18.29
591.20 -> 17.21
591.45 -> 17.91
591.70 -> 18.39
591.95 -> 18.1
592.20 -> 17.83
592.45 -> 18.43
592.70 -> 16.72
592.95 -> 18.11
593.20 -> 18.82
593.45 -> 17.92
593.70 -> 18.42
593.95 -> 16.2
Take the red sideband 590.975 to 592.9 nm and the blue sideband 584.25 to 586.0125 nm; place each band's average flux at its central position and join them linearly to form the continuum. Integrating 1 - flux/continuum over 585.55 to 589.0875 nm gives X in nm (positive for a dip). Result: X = 0.16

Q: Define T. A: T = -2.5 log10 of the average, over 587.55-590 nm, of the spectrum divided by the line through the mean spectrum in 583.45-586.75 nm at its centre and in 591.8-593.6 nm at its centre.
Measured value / 0.176 mag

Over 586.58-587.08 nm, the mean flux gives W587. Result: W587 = 18.1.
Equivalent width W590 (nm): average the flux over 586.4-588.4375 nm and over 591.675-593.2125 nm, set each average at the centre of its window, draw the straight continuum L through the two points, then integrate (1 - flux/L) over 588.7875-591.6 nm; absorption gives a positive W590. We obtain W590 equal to 0.34 nm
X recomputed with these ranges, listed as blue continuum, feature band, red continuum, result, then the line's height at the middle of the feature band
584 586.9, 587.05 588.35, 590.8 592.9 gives -0.02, 18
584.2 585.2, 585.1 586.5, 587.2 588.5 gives 0.07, 18.4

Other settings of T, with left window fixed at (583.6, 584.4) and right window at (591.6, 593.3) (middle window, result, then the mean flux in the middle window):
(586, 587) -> 0.03 mag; 17.9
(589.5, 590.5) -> 0.14 mag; 16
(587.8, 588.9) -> 0.12 mag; 16.3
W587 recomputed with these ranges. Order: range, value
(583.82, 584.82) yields 18.4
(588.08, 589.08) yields 15.1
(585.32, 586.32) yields 17.6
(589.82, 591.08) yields 17.4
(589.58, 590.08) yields 15.3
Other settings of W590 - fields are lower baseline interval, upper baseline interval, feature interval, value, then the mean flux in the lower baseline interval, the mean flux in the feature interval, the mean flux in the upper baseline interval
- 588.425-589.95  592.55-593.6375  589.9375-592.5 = -0.298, 13.8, 17.8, 17.9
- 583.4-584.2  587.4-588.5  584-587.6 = 0.022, 18.5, 18.1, 17.9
